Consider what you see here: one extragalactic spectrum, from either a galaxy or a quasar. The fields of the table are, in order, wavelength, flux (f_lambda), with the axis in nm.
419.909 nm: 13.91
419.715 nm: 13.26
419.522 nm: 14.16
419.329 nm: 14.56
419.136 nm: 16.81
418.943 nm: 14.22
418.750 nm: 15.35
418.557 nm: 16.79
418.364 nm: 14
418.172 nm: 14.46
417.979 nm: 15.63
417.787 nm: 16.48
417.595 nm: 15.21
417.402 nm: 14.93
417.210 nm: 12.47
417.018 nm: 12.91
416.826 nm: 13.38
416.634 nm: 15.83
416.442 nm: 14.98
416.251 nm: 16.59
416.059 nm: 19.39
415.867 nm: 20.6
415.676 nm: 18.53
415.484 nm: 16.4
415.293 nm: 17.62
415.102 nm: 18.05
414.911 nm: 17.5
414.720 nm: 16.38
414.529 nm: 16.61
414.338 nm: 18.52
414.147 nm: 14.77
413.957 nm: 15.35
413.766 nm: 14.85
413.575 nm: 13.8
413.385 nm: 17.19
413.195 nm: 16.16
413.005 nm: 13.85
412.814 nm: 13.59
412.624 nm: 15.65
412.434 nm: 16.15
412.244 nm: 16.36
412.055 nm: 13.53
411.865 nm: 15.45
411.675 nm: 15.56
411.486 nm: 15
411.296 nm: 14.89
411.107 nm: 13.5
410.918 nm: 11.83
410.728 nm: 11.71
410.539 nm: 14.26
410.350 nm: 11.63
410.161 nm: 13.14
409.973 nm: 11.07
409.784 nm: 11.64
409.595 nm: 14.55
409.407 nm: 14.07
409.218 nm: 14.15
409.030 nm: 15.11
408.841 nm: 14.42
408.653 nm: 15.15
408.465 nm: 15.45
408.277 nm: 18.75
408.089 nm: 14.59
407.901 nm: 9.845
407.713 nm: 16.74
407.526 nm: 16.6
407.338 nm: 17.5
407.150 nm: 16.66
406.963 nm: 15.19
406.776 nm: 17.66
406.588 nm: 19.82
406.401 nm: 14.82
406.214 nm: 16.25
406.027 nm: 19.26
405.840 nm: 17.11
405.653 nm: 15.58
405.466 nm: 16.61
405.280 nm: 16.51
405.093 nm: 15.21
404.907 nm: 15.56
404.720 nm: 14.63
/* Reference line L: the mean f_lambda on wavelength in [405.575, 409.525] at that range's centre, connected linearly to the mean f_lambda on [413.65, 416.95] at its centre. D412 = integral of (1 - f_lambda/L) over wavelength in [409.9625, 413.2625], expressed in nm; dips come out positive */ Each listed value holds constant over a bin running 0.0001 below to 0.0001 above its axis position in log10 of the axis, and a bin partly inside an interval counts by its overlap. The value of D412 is 0.45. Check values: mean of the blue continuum 15.9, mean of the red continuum 16.7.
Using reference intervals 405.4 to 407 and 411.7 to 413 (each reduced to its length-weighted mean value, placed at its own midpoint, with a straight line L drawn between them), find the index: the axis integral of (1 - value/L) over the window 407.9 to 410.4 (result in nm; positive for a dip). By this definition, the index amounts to 0.32 nm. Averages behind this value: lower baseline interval 17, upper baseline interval 15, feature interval 14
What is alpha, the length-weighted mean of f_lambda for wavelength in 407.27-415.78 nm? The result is 15.1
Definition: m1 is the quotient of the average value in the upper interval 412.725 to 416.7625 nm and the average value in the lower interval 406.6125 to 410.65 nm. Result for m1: 1.1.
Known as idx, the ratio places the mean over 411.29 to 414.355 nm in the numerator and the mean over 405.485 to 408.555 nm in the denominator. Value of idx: 0.93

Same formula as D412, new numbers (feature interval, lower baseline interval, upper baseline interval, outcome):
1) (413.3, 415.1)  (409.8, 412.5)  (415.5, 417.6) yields -0.14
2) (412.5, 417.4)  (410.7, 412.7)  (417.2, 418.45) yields -0.42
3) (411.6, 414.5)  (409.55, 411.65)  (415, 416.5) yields -0.02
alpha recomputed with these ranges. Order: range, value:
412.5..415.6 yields 16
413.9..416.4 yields 17.4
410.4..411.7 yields 13.7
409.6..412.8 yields 13.9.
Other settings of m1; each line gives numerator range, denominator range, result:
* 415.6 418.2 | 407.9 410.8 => 1.14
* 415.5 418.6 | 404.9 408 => 0.97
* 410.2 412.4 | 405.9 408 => 0.85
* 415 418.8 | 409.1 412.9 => 1.15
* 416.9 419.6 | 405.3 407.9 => 0.89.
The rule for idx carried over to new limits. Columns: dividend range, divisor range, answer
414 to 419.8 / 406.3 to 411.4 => 1.09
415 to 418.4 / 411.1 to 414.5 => 1.05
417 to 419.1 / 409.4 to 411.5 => 1.15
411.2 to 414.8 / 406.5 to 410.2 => 1.02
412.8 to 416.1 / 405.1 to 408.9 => 1.03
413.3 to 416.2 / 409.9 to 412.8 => 1.22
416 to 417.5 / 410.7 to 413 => 1.03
